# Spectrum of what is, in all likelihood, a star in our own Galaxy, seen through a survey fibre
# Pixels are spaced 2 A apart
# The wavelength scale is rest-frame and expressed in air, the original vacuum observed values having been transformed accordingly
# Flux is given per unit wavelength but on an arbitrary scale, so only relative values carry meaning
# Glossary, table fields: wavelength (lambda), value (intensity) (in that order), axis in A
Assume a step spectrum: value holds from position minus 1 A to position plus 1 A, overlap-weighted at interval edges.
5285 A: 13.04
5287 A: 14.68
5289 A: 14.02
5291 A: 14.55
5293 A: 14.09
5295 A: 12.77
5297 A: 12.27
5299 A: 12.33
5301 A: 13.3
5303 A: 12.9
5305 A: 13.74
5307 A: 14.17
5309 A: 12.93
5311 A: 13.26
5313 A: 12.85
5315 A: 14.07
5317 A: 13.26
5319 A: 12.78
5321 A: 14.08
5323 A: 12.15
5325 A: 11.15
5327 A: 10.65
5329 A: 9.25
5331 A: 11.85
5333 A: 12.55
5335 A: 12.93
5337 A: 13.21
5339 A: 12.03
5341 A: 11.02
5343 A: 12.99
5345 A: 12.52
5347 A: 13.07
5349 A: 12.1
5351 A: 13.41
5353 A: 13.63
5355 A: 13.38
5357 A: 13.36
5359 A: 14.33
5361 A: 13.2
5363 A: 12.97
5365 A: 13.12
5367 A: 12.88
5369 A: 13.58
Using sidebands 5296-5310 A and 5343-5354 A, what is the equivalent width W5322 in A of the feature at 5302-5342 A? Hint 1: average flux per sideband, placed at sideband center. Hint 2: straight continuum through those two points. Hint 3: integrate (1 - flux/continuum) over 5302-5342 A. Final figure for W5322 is 1.5 A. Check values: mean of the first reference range 13.1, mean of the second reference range 12.9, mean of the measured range 12.5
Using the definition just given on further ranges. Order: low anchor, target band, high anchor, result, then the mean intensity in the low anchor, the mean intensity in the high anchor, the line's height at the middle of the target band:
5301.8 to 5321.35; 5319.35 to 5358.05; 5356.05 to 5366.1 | 2.9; 13.4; 13.4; 13.4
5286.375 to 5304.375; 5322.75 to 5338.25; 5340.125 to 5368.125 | 1.7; 13.4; 13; 13.2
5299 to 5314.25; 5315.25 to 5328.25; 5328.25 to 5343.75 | 0.2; 13.3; 12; 12.6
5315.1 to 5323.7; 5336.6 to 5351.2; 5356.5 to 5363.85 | 1.0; 13.2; 13.5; 13.4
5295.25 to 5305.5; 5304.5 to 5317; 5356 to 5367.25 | -0.5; 12.9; 13.3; 12.9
